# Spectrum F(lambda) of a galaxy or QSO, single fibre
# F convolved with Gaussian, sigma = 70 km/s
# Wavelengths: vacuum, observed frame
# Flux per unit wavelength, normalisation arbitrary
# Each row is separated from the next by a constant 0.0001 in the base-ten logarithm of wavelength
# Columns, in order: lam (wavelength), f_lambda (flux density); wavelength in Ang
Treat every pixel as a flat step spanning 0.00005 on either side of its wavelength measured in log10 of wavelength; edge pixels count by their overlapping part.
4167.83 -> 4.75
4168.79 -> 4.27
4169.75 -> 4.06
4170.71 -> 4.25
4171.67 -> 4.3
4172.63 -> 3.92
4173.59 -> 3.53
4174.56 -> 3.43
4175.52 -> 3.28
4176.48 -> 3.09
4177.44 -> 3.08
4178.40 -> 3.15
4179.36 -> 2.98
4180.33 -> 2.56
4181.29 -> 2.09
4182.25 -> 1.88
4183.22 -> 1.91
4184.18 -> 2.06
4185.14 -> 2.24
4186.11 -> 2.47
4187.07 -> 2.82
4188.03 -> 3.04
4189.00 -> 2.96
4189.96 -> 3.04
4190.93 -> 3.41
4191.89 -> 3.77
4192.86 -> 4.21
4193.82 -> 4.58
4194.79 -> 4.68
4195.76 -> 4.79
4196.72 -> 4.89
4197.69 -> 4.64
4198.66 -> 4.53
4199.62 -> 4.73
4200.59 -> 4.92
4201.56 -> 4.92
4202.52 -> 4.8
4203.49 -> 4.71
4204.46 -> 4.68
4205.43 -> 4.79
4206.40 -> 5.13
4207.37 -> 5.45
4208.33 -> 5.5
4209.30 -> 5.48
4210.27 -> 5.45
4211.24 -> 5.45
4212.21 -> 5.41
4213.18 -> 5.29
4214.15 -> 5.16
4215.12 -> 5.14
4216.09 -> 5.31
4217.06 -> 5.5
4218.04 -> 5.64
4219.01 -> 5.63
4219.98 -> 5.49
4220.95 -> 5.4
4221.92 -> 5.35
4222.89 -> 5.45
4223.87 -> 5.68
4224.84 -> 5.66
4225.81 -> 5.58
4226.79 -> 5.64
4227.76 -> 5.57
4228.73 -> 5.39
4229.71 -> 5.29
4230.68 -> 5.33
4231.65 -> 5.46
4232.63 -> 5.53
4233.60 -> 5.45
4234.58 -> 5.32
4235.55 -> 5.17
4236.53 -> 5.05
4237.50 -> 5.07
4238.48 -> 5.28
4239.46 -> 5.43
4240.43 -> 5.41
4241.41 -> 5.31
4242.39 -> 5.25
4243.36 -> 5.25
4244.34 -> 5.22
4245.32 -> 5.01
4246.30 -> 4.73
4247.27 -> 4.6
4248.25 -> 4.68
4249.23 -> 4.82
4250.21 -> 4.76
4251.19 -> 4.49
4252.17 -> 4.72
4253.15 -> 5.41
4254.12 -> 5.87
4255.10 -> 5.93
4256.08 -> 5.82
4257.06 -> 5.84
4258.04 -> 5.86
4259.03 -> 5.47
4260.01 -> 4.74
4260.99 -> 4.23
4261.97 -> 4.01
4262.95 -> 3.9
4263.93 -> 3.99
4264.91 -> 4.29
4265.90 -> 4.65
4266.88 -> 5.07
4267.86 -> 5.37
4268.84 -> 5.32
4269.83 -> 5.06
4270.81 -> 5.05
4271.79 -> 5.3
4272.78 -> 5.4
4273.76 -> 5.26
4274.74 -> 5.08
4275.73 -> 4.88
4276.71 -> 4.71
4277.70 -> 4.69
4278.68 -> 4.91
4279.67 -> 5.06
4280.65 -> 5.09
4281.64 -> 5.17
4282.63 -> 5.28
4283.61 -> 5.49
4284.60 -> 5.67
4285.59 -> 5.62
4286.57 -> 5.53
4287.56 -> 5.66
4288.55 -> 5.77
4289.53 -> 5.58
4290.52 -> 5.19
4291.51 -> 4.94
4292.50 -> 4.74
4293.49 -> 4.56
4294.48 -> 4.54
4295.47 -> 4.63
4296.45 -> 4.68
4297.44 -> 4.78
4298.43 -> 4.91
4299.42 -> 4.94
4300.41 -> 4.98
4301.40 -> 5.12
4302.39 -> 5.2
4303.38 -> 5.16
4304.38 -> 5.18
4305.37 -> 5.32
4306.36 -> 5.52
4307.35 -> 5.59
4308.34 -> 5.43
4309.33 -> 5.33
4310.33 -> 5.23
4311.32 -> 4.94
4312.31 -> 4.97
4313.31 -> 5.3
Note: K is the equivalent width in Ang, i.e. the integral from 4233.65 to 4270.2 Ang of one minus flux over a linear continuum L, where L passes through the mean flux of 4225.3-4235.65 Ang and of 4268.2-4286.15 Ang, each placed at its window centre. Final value 1.90 Ang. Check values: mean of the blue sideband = 5.44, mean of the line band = 5.04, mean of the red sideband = 5.17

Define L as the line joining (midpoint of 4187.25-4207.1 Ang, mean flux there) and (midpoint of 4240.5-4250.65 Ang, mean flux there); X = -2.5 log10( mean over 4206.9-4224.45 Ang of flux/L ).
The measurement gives -0.18 mag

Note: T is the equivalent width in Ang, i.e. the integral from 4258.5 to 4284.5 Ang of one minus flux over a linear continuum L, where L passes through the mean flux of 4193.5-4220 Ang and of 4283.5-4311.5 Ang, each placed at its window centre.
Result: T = 1.2 Ang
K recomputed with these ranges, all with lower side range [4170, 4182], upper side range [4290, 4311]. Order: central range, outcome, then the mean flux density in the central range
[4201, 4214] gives -4.9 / 5.16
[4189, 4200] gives -2.1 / 4.24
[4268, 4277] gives -0.9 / 5.14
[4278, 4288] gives -1.1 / 5.33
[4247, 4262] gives -2.5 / 5.12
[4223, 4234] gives -4.0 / 5.51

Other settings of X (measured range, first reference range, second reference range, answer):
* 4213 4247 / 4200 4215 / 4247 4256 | -0.05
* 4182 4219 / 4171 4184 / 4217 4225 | 0.01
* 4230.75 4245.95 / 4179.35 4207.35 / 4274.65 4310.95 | -0.20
